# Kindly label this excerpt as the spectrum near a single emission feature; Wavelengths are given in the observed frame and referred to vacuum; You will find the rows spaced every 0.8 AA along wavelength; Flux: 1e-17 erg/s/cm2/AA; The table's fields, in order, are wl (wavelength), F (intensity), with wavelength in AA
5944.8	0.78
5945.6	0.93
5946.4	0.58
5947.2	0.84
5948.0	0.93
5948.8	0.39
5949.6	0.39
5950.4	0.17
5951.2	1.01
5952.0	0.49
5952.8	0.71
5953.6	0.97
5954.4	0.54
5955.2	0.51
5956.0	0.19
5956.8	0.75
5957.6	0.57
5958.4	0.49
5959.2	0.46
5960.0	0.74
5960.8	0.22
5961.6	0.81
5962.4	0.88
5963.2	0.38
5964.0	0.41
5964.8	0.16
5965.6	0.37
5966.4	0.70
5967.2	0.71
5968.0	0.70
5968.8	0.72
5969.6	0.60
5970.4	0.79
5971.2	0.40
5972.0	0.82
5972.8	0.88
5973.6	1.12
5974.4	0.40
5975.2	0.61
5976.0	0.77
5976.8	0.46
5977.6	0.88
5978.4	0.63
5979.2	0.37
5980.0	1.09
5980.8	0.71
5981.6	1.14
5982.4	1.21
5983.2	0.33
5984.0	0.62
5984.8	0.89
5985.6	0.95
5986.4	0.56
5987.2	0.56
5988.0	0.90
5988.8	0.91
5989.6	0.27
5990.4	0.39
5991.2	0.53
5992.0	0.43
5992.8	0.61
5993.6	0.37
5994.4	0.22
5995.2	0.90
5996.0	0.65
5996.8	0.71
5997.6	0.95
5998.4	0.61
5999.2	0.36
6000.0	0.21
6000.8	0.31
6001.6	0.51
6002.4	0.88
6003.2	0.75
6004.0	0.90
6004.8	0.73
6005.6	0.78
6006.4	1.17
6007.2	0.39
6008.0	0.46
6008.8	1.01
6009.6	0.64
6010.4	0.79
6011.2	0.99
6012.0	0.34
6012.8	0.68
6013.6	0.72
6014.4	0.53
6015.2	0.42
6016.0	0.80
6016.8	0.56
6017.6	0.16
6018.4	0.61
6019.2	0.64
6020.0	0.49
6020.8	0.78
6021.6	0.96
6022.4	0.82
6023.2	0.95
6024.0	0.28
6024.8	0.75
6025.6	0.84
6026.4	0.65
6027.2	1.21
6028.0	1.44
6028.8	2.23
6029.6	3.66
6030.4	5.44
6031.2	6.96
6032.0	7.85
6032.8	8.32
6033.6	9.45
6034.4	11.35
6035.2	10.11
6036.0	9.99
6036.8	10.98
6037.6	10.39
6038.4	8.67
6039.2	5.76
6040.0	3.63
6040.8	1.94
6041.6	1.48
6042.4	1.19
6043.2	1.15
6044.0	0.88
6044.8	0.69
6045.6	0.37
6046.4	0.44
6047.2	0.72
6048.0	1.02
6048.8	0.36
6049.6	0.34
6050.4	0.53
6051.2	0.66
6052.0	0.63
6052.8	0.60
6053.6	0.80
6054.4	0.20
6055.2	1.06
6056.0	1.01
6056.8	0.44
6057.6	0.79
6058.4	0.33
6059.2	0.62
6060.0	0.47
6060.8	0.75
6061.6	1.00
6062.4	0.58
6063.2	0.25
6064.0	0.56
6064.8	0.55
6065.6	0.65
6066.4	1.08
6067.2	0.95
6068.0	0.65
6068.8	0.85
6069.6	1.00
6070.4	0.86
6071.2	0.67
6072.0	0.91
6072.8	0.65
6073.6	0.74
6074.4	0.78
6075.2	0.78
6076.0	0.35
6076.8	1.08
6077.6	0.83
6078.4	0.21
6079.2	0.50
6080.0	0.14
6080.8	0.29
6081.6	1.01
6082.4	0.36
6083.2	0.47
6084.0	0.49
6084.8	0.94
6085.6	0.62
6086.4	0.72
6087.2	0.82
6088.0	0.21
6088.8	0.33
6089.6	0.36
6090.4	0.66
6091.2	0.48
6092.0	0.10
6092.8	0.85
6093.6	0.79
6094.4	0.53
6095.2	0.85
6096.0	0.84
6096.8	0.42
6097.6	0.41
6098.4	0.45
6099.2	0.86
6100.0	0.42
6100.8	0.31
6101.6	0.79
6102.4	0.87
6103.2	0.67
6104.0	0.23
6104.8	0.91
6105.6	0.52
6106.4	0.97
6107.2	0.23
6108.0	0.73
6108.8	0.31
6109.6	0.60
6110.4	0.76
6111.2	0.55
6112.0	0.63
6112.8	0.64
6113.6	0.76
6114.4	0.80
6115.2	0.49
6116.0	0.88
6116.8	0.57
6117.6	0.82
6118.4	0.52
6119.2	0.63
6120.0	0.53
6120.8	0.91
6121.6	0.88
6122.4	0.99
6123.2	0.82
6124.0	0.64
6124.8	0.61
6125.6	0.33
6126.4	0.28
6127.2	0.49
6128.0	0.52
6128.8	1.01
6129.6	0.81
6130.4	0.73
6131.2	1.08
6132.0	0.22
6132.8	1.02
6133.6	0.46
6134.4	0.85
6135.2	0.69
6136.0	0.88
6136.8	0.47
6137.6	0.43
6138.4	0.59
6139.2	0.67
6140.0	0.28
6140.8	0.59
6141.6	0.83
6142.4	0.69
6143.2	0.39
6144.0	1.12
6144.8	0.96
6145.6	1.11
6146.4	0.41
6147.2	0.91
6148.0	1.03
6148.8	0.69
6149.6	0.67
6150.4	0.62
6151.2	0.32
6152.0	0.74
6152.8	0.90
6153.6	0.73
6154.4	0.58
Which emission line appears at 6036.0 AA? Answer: [O II] 3727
